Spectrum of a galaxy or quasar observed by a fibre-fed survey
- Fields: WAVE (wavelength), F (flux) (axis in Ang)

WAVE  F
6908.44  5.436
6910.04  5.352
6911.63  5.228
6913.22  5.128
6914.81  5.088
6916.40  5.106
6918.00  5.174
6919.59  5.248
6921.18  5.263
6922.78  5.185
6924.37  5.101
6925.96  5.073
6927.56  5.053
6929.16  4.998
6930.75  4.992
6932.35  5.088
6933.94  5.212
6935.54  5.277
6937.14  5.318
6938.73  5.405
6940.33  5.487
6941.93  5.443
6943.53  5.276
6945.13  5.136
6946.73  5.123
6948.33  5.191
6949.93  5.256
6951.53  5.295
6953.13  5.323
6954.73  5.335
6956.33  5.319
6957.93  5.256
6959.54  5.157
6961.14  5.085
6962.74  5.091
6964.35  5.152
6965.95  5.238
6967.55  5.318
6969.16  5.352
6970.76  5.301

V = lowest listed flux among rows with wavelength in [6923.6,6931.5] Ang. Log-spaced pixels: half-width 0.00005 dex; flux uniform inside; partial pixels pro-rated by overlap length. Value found 4.992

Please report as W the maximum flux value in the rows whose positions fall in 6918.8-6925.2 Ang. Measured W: 5.263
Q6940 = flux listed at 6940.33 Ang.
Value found 5.487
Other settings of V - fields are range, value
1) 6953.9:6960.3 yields 5.157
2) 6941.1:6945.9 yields 5.136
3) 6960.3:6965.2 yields 5.085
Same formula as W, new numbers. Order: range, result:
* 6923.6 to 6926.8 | 5.101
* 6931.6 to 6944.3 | 5.487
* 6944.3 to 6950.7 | 5.256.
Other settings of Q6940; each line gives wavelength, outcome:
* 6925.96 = 5.073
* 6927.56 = 5.053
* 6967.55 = 5.318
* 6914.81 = 5.088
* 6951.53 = 5.295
